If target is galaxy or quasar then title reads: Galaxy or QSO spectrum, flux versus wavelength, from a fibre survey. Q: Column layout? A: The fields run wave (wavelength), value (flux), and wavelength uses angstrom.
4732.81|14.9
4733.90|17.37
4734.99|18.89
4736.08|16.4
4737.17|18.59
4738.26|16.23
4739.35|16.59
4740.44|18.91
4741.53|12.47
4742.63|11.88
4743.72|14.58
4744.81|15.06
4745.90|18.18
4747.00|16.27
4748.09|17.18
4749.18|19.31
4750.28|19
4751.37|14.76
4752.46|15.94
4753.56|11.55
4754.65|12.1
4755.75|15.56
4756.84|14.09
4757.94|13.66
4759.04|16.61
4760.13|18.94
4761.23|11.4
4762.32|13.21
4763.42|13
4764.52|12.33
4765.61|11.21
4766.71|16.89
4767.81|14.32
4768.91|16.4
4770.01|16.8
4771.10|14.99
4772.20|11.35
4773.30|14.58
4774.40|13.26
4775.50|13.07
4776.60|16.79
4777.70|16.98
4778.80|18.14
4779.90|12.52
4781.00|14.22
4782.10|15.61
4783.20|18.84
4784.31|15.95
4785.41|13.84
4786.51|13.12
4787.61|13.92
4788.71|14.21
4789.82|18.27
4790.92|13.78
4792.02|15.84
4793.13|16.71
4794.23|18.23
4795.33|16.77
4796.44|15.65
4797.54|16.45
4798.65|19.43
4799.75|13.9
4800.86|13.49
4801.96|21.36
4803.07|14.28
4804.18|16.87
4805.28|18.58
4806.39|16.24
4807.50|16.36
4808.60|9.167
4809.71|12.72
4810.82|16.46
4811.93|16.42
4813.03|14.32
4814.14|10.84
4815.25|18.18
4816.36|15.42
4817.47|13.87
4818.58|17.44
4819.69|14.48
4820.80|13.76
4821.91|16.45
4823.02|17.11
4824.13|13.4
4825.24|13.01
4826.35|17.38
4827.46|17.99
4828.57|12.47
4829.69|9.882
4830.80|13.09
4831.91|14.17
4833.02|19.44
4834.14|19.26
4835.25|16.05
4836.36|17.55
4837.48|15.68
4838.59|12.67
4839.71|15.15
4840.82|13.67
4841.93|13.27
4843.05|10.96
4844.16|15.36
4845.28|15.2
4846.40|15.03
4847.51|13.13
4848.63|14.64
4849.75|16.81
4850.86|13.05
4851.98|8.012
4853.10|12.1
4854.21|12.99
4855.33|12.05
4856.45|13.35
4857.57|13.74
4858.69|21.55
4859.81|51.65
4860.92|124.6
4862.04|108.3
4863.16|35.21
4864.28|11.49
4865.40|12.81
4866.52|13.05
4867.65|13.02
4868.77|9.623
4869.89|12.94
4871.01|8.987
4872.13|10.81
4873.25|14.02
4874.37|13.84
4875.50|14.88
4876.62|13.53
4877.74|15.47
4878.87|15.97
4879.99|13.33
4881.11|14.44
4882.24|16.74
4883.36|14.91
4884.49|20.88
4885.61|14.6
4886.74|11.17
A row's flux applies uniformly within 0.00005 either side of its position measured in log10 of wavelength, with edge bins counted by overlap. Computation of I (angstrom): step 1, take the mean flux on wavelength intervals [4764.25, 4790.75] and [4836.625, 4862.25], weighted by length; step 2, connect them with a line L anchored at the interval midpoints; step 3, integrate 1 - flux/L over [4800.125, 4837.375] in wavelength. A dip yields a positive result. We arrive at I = 8.07 angstrom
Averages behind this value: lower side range 14.9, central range 15.4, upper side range 23.3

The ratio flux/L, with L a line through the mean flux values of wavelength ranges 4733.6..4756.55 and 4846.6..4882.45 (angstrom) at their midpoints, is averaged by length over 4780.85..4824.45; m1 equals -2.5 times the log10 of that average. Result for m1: 0.20 mag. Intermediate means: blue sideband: 16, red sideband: 21.7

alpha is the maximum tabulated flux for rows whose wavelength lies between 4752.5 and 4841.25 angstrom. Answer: 21.36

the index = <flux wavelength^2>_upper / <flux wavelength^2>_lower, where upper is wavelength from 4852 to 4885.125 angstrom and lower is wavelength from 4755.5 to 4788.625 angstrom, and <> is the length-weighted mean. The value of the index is 1.60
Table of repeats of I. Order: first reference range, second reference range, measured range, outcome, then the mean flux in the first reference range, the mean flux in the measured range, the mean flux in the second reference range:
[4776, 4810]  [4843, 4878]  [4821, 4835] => 2.7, 15.8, 15.3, 21.8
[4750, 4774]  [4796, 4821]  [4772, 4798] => -0.7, 14.4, 15.4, 15.5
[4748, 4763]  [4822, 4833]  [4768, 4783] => 0.0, 15.2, 15.1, 14.6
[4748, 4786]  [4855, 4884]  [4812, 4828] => 3.5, 15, 15.3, 23.9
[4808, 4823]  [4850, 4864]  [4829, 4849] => 8.6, 14.7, 14.7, 34.7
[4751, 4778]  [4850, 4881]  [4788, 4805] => 0.7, 14.4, 16.4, 22.8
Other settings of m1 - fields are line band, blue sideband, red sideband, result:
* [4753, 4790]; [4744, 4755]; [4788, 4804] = 0.11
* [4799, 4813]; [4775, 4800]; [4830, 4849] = 0.00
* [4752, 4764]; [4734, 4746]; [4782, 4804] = 0.14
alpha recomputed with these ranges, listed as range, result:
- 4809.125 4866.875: 124.6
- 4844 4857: 16.81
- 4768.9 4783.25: 18.84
